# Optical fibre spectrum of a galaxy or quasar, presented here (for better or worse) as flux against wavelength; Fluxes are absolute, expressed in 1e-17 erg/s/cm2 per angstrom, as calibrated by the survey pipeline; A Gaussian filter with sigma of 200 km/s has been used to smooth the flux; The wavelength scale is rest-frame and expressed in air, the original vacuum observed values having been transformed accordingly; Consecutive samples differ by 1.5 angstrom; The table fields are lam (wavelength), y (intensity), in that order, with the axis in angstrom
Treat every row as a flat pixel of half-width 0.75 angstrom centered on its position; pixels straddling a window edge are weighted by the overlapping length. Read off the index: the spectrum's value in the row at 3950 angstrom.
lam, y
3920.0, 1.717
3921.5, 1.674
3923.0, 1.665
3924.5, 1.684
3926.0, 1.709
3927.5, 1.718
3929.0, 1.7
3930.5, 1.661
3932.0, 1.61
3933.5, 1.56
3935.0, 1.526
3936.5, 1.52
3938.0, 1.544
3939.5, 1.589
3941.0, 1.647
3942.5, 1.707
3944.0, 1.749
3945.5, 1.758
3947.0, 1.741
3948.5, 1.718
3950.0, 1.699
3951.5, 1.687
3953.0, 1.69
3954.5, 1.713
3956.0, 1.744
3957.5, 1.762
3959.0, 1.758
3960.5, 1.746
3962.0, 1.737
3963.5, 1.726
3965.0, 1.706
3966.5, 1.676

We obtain 1.699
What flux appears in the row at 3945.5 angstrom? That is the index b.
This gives 1.758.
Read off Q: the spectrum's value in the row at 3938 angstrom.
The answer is 1.544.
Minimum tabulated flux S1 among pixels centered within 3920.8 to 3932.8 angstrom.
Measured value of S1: 1.61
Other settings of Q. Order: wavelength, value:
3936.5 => 1.52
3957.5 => 1.762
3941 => 1.647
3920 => 1.717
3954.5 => 1.713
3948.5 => 1.718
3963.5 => 1.726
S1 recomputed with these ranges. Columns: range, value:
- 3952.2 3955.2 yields 1.69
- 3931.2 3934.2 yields 1.56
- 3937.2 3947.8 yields 1.544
